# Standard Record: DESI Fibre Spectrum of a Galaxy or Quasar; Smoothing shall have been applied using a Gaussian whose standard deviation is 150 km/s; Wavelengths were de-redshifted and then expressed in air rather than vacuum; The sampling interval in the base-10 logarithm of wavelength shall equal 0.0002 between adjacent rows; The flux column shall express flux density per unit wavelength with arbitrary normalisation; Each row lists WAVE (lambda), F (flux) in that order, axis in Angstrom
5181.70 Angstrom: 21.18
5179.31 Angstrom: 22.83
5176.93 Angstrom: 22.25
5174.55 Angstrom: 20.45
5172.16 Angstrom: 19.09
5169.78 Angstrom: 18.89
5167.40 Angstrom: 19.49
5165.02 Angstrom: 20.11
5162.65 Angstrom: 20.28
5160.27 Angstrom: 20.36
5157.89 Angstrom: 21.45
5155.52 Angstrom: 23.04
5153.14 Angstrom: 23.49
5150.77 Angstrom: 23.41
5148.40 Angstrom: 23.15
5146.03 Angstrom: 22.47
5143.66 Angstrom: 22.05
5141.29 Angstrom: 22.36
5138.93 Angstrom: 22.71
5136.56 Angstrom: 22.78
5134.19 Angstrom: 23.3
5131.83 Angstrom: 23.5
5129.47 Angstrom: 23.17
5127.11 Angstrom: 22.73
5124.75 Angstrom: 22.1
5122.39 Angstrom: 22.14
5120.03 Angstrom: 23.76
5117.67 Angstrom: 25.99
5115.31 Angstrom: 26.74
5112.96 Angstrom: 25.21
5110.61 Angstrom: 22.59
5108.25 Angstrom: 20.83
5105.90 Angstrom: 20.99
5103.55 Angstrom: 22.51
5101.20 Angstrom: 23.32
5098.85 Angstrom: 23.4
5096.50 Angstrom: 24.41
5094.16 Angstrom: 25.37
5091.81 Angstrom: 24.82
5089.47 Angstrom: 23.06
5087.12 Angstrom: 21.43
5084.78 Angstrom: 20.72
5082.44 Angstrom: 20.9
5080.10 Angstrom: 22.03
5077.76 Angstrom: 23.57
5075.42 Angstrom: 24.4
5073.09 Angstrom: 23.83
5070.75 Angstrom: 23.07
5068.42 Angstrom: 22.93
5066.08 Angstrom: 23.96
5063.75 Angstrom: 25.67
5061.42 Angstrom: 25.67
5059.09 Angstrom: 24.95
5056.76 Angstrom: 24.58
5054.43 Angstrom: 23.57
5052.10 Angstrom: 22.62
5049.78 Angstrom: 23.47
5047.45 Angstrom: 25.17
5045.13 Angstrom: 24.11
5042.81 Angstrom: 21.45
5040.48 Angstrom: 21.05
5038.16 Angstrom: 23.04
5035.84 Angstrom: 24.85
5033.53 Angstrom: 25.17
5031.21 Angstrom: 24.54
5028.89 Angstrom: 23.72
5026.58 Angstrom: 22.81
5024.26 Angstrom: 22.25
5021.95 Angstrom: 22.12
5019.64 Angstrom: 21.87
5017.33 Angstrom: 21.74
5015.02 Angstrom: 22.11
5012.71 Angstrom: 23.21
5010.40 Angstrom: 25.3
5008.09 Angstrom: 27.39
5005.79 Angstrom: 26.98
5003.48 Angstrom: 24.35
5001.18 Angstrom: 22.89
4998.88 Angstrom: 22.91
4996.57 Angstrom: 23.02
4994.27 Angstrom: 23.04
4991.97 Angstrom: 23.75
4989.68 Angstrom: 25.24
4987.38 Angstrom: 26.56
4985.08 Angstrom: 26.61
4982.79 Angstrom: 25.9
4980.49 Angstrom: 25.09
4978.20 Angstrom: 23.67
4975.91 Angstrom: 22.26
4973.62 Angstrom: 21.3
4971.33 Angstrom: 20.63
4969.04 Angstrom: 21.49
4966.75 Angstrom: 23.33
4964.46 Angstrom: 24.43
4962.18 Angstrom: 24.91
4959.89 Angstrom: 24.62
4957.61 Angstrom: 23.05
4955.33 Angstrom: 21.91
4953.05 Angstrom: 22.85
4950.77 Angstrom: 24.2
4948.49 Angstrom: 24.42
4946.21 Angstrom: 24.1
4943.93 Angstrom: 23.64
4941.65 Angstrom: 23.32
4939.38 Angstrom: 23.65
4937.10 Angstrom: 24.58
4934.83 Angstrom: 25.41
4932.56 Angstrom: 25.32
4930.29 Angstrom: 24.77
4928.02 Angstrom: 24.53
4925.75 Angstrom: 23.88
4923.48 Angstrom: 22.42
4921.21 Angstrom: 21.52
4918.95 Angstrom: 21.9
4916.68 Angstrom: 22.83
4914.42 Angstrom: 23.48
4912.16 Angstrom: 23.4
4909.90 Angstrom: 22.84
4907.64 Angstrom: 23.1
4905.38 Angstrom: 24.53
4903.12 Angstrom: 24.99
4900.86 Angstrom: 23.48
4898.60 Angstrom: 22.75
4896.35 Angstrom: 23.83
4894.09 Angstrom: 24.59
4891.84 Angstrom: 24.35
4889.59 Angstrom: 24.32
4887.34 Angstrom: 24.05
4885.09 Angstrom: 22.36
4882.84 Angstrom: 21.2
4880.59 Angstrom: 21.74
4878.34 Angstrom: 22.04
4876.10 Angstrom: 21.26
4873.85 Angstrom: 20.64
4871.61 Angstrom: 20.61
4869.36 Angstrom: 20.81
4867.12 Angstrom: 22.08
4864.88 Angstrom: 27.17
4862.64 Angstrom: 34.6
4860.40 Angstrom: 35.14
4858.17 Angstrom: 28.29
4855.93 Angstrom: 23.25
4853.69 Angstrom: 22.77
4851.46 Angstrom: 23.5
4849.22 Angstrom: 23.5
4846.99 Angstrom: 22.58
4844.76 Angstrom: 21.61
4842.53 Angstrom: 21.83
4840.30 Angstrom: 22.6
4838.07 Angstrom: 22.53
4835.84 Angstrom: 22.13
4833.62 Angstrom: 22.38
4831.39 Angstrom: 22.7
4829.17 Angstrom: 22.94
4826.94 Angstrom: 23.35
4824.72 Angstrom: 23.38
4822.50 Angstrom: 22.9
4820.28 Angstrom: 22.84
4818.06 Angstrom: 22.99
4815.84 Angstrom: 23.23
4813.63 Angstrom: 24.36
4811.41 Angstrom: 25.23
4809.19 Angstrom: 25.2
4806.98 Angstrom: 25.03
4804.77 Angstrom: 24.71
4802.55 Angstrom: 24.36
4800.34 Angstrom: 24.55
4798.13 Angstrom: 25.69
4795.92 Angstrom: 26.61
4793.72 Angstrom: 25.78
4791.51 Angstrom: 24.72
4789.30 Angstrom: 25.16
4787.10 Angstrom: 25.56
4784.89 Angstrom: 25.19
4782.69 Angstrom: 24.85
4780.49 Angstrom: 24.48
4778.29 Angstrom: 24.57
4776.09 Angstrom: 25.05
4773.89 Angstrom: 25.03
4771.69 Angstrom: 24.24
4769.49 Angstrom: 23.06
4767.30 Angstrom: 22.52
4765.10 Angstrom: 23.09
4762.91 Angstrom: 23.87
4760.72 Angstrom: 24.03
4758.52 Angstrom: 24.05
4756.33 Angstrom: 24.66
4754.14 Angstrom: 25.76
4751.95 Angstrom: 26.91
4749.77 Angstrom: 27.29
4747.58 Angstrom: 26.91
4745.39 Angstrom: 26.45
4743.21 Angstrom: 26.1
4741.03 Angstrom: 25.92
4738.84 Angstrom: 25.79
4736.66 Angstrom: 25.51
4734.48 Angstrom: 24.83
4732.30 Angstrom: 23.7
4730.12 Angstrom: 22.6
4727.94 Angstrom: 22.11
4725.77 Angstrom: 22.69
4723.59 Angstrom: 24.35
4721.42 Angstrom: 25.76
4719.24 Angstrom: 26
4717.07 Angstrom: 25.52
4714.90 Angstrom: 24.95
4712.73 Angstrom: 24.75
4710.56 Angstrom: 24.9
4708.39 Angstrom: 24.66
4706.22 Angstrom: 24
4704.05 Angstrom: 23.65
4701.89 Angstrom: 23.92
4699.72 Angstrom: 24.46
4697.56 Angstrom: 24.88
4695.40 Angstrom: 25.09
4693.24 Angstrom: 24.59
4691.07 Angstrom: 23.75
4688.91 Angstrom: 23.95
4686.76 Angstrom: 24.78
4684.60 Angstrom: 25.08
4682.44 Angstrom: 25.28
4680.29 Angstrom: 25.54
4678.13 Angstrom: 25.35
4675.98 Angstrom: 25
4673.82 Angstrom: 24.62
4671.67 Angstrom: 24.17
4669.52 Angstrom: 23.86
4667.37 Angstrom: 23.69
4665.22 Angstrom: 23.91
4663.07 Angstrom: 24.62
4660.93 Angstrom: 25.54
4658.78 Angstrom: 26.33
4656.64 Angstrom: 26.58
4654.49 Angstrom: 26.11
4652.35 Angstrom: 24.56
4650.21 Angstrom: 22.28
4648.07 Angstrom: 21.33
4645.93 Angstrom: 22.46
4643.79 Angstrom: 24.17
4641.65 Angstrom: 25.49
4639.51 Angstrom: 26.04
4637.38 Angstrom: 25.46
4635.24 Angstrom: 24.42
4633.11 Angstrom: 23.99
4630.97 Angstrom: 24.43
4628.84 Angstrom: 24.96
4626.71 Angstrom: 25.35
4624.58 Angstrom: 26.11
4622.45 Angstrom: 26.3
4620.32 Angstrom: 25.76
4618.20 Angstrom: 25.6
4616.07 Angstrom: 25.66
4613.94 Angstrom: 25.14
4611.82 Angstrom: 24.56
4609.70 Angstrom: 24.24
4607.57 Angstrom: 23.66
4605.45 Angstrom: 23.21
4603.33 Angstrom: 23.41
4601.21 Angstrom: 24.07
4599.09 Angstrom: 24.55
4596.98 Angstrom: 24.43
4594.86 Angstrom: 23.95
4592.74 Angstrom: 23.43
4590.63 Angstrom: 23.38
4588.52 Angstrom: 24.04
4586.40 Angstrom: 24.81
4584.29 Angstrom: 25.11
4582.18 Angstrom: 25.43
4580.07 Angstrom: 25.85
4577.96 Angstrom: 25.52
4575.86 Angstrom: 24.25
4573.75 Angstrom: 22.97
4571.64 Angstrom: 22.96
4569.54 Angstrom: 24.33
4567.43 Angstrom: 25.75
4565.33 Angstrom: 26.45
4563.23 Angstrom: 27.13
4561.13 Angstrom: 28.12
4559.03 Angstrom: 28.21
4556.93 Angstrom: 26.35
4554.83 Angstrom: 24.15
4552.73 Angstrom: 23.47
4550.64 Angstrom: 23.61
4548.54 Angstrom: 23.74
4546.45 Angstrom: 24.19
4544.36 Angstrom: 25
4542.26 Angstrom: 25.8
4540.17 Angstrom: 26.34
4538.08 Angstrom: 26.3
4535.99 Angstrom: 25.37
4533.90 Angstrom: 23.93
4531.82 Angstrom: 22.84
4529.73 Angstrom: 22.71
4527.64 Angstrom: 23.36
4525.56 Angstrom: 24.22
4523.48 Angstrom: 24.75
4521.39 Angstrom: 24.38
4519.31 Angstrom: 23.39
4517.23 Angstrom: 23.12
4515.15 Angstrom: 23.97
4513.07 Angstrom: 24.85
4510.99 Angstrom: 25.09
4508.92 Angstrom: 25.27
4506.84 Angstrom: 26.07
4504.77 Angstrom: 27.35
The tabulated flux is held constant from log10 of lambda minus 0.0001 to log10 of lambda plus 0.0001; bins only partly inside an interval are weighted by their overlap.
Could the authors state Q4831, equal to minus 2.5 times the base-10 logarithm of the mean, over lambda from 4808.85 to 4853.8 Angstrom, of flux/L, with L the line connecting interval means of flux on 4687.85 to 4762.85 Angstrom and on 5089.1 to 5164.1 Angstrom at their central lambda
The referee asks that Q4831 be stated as 0.06 mag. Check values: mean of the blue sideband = 24.8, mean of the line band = 23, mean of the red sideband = 23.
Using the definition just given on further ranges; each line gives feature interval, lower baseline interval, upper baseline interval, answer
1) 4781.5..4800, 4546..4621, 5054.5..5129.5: -0.05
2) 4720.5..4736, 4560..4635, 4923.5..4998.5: 0.03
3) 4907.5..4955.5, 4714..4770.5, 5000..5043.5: 0.02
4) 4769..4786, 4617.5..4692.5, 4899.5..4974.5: -0.02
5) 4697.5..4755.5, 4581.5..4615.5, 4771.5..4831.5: -0.03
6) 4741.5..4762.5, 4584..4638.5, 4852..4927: -0.07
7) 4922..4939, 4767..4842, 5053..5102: -0.02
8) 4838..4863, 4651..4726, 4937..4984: -0.05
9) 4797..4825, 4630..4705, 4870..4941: -0.02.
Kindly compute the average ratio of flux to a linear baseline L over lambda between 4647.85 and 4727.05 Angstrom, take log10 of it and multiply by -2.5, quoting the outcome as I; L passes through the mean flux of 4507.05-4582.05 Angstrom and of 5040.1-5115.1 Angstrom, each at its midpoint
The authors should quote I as -0.01 mag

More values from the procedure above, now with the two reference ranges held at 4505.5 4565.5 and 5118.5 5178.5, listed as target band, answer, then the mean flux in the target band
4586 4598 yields 0.03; 23.9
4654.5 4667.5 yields -0.04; 25.3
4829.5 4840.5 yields 0.05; 22.5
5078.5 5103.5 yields -0.03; 22.9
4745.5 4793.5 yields -0.05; 24.9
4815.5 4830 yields 0.02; 23.1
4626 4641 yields -0.02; 25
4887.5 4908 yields -0.04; 24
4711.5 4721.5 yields -0.06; 25.3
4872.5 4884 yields 0.09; 21.4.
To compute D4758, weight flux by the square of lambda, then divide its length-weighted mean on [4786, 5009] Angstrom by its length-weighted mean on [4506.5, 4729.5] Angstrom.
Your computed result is 1.1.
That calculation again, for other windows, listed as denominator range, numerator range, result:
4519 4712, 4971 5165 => 1.14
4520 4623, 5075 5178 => 1.14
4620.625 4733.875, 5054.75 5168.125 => 1.12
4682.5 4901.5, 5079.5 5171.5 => 1.06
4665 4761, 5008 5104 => 1.09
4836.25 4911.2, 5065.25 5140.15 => 1.07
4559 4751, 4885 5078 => 1.10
